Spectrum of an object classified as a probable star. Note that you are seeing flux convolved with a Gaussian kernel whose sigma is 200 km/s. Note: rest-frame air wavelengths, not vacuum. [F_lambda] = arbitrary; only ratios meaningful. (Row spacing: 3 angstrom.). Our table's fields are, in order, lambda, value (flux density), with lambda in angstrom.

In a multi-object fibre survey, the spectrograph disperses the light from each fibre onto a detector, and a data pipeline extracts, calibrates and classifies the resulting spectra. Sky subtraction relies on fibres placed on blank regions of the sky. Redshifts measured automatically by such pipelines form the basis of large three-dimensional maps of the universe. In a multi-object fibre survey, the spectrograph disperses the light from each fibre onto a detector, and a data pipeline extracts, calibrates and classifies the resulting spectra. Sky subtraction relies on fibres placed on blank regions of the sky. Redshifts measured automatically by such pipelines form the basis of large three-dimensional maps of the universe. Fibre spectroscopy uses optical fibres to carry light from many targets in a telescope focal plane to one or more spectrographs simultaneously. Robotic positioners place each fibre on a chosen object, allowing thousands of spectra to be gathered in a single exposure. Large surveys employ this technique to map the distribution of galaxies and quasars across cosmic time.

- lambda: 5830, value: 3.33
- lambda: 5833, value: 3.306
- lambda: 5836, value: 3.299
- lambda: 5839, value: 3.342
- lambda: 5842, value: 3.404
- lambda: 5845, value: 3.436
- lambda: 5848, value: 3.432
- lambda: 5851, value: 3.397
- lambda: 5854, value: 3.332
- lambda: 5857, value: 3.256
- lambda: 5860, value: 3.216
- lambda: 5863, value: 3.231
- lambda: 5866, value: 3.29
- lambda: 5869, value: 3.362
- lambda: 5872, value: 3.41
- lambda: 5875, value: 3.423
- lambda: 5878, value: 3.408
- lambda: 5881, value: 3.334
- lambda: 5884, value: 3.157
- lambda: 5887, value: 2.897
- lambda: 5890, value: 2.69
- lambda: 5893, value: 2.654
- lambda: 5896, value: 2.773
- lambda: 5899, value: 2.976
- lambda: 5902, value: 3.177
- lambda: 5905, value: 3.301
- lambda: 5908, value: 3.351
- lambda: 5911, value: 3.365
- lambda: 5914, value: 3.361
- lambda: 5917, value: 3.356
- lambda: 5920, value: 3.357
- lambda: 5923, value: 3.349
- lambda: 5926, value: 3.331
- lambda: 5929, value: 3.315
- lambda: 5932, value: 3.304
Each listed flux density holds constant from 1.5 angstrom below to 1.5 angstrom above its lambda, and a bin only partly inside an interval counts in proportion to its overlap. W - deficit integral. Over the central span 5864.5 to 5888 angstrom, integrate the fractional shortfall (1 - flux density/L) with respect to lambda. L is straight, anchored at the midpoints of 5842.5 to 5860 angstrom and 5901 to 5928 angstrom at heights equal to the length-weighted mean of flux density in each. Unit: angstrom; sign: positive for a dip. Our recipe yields 0.38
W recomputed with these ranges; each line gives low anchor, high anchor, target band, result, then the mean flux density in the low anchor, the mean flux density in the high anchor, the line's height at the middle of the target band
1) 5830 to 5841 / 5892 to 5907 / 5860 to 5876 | -0.9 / 3.32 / 3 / 3.16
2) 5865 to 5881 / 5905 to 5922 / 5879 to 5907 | 3.0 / 3.38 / 3.35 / 3.37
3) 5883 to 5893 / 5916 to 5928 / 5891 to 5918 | -0.3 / 2.86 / 3.35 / 3.1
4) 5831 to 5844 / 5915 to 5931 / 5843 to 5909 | 2.7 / 3.34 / 3.34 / 3.34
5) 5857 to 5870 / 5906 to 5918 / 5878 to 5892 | 1.1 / 3.27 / 3.36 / 3.31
